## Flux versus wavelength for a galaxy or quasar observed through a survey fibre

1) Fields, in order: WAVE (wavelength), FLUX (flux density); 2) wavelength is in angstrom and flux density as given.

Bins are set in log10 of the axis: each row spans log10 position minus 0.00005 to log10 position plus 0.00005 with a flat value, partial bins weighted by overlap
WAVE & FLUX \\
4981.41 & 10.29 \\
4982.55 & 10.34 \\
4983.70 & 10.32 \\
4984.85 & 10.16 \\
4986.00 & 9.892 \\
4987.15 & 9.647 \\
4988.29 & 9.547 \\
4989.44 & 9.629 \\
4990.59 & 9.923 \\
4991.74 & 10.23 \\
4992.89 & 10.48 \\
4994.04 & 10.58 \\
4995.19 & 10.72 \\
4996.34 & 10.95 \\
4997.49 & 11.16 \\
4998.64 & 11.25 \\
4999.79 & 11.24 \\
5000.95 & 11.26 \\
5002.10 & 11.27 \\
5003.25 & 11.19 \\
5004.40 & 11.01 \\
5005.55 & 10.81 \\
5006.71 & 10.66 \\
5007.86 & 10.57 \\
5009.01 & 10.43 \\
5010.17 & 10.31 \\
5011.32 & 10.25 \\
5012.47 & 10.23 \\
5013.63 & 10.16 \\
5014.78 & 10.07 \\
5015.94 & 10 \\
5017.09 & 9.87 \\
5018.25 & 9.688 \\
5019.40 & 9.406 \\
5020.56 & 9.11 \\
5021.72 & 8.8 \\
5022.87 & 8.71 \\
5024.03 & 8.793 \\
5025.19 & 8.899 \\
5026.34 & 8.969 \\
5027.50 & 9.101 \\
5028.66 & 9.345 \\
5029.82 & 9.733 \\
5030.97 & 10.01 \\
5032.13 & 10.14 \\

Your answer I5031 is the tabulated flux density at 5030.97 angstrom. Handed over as 10.01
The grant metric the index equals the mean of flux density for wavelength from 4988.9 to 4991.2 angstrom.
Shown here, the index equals 9.78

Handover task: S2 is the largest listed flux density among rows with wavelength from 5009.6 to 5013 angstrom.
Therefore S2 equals 10.31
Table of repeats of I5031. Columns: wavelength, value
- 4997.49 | 11.16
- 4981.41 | 10.29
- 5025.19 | 8.899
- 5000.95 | 11.26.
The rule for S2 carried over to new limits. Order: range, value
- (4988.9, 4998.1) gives 11.16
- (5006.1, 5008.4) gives 10.66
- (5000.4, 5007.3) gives 11.27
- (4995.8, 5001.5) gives 11.26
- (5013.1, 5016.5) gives 10.16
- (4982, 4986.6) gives 10.34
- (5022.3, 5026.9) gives 8.969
